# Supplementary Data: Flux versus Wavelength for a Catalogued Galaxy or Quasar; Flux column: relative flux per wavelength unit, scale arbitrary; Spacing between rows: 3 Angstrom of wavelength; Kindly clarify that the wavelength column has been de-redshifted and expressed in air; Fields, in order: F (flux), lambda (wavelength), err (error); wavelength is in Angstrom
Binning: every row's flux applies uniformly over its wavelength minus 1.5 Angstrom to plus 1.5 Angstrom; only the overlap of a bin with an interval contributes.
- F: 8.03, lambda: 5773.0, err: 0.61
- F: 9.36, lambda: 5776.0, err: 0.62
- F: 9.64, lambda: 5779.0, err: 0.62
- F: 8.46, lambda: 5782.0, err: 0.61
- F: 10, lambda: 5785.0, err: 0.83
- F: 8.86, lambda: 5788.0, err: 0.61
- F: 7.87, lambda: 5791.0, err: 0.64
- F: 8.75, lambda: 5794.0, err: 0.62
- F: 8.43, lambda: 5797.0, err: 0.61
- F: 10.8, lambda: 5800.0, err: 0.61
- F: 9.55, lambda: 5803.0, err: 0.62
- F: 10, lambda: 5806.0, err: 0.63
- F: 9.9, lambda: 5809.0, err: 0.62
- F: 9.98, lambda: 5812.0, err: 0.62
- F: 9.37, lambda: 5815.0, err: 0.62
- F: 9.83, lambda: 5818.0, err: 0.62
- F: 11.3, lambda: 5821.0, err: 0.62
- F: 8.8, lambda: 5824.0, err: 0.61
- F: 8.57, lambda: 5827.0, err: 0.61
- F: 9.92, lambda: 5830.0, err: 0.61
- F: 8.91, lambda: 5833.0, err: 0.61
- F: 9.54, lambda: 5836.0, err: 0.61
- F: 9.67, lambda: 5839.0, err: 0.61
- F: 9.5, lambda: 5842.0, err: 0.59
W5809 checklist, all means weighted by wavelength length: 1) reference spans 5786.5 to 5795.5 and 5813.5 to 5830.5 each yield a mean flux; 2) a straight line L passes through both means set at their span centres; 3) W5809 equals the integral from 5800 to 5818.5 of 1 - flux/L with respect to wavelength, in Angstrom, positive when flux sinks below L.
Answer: -1.43 Angstrom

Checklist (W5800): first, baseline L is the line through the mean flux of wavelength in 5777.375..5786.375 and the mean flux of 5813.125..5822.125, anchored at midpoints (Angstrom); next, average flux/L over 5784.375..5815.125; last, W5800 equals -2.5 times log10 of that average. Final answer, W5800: 0.039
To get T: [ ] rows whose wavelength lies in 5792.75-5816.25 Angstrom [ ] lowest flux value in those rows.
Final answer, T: 8.43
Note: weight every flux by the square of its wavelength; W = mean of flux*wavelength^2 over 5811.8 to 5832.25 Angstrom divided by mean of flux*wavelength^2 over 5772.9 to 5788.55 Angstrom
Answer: 1.1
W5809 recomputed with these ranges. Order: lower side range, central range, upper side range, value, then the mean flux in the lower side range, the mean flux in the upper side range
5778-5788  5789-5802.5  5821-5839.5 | 0.44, 9.28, 9.38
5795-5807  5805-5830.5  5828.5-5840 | -0.42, 9.64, 9.5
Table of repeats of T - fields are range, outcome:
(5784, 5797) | 7.87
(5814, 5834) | 8.57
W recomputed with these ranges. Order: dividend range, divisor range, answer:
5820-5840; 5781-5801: 1.07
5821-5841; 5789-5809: 1.02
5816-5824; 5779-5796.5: 1.16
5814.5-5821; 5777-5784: 1.11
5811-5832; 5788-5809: 1.05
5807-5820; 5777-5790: 1.08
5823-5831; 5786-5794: 1.08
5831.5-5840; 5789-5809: 1.02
